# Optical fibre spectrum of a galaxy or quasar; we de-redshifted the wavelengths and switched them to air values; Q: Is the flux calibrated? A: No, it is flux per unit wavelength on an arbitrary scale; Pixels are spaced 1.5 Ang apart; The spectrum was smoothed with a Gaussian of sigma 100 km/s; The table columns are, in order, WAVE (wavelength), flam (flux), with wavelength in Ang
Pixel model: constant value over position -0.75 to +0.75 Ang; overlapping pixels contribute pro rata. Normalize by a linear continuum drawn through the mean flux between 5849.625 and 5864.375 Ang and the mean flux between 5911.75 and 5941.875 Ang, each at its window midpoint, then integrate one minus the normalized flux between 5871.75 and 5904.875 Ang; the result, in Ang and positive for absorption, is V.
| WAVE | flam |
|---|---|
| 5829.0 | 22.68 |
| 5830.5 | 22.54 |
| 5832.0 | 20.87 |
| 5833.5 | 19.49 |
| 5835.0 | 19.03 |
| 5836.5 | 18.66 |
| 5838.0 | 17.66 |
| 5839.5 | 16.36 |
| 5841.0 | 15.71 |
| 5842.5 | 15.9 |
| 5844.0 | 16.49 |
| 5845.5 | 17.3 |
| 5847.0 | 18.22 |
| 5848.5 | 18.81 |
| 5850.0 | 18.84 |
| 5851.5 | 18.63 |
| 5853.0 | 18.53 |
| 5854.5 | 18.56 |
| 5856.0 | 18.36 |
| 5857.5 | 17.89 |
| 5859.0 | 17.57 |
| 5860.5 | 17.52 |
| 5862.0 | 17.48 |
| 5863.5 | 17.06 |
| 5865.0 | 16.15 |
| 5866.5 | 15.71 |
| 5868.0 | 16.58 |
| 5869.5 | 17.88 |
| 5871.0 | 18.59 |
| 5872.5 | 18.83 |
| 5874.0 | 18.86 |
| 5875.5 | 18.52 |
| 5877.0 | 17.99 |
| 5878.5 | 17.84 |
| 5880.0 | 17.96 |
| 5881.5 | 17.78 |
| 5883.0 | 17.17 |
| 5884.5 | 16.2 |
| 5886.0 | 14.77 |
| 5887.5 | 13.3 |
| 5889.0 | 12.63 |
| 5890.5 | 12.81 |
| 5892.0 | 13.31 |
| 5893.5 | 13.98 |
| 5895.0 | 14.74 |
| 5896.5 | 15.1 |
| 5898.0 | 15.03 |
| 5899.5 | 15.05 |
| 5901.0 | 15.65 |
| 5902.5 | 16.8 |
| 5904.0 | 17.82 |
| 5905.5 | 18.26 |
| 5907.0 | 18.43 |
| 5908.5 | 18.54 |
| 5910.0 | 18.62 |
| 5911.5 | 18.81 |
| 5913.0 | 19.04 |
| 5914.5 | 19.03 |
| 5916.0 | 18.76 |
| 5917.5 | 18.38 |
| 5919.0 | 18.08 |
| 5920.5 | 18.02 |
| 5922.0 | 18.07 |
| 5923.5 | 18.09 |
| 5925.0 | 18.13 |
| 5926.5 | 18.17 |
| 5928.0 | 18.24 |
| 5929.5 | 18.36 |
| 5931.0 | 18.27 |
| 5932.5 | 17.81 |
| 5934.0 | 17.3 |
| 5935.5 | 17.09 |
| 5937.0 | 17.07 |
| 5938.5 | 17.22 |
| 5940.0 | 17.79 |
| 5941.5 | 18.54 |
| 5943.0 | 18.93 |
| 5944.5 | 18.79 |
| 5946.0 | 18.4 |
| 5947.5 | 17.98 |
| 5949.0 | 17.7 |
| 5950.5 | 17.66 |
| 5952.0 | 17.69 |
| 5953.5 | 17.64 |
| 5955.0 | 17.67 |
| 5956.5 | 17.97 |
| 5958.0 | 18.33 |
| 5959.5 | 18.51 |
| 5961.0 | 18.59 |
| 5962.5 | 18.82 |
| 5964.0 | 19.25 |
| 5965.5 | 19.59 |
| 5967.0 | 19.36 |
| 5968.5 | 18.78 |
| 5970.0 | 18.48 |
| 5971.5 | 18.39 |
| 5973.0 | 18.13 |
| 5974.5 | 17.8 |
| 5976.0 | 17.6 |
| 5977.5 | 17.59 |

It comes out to 3.7 Ang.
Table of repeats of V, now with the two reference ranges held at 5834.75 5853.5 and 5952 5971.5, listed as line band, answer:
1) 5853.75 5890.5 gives 1.68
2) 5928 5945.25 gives 0.39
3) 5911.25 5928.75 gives -0.16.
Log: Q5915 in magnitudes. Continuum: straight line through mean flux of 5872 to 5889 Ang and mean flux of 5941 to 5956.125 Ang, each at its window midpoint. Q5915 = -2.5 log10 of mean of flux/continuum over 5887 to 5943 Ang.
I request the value 0.03 mag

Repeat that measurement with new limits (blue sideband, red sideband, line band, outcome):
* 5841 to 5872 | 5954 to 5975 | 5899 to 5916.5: 0.01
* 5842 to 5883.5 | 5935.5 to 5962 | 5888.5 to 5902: 0.24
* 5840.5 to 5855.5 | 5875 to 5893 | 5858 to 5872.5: -0.03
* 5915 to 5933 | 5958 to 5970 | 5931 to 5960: 0.04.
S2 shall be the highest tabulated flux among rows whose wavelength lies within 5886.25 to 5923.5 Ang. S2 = 19.04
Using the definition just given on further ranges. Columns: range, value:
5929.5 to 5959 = 18.93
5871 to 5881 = 18.86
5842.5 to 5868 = 18.84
